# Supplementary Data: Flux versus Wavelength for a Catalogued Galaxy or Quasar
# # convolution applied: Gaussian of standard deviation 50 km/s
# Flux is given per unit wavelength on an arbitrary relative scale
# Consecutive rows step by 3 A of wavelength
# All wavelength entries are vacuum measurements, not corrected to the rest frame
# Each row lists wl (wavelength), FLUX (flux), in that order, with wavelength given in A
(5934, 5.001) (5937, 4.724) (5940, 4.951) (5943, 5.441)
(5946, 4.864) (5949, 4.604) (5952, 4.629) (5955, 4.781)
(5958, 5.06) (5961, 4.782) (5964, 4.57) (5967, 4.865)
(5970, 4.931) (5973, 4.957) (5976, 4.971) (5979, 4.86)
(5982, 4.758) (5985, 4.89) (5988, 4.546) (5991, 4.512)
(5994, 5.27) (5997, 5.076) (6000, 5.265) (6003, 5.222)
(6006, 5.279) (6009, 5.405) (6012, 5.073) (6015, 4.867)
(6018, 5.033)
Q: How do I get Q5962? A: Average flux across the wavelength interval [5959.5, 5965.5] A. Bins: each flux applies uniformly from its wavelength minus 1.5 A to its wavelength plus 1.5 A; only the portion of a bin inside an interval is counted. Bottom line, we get 4.68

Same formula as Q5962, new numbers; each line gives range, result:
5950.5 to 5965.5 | 4.76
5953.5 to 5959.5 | 4.92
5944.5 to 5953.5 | 4.7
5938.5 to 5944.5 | 5.2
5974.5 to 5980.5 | 4.92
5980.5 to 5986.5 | 4.82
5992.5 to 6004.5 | 5.21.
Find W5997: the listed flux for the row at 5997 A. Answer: 5.076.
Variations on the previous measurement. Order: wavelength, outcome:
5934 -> 5.001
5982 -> 4.758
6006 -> 5.279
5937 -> 4.724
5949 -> 4.604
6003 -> 5.222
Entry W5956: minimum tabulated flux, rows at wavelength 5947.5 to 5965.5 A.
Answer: 4.57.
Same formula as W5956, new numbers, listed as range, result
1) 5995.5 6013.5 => 5.073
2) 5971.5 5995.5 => 4.512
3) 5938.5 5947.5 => 4.864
